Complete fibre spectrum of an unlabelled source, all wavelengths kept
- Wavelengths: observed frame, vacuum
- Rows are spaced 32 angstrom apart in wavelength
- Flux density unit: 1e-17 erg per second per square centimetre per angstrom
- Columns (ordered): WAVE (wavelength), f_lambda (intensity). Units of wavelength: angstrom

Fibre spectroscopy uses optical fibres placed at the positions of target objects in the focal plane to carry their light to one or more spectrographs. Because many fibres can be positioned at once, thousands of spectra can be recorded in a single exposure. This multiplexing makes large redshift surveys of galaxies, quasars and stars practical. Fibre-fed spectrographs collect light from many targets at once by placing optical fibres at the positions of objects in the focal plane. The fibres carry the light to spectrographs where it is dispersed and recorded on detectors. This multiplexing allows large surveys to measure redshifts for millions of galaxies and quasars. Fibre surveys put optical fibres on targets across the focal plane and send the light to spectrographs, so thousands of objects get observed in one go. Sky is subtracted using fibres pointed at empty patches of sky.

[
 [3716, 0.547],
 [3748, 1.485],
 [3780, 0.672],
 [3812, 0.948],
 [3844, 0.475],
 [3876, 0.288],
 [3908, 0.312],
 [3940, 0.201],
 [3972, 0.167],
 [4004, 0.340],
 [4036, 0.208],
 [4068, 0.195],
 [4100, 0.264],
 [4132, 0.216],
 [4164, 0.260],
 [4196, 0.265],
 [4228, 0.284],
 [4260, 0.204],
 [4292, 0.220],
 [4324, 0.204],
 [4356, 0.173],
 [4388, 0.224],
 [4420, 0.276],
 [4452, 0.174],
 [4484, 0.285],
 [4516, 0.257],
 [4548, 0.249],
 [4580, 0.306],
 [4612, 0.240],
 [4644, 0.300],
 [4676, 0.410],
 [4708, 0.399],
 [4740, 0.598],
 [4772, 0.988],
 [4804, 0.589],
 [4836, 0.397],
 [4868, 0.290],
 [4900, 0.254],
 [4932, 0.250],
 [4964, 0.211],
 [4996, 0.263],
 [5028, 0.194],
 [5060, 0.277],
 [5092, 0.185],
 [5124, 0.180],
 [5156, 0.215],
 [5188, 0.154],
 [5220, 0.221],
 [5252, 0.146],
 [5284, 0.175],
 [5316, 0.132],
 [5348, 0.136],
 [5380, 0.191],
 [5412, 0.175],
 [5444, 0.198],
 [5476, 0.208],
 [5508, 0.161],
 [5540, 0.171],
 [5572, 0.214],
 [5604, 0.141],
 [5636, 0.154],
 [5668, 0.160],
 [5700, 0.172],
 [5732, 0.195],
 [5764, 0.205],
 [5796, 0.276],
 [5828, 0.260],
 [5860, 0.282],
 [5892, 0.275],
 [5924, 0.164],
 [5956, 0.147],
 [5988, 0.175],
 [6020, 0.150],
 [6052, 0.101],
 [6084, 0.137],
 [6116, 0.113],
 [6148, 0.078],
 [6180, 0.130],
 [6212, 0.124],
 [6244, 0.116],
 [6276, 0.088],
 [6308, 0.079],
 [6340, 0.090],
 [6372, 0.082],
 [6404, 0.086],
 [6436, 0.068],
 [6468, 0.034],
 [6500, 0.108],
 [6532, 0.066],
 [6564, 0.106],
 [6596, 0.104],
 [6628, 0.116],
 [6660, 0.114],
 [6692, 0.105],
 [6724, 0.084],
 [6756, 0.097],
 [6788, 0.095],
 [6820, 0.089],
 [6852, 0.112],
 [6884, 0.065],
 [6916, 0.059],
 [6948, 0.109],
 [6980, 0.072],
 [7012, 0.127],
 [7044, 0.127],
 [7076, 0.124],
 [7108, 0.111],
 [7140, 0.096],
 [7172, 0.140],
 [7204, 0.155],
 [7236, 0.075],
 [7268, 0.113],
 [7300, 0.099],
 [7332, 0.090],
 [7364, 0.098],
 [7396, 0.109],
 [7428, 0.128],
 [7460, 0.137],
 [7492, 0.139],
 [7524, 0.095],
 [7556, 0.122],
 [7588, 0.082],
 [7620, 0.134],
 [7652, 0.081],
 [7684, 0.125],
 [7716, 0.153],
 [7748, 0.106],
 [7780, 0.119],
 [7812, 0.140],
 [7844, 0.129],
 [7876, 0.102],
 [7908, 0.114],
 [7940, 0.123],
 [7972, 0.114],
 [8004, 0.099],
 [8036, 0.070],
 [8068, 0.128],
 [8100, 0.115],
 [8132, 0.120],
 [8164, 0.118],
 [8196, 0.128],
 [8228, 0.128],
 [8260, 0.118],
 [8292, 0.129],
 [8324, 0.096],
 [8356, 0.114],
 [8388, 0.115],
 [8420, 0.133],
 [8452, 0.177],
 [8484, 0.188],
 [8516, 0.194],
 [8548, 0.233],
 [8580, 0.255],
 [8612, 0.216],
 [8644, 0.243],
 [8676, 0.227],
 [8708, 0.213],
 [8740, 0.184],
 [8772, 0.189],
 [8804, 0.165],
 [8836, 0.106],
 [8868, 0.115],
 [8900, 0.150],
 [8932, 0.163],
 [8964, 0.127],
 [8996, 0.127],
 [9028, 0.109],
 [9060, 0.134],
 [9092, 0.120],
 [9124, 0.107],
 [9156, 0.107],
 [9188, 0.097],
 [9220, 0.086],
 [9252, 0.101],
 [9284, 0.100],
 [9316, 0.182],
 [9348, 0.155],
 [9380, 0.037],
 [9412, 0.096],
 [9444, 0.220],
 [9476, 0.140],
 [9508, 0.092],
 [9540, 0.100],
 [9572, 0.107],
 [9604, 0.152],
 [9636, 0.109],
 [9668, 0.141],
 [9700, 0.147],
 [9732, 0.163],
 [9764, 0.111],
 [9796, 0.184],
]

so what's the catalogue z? 2.08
